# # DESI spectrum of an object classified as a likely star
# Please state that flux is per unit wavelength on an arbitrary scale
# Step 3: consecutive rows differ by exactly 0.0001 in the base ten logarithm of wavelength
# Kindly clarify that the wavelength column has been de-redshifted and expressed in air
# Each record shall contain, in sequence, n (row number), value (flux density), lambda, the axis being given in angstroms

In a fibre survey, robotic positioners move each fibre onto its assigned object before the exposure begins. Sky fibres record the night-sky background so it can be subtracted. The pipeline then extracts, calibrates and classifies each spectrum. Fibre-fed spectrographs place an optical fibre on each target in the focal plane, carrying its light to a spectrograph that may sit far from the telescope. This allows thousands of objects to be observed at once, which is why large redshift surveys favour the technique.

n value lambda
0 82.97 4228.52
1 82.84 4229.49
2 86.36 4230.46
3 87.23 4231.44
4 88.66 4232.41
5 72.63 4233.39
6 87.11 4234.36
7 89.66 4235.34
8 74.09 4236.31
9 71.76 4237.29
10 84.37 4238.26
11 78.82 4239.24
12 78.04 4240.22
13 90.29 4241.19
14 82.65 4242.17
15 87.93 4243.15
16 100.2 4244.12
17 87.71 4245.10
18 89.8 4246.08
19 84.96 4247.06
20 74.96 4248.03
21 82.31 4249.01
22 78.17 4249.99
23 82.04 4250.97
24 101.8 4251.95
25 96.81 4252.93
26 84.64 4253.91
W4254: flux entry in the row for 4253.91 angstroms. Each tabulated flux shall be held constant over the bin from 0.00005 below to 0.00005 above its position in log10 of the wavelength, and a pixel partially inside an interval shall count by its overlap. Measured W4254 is 84.64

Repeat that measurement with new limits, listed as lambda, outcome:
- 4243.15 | 87.93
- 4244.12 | 100.2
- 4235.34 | 89.66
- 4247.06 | 84.96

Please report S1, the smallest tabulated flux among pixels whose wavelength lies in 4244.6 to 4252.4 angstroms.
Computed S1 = 74.96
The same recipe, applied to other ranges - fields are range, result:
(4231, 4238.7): 71.76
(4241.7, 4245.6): 82.65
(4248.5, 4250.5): 78.17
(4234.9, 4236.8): 74.09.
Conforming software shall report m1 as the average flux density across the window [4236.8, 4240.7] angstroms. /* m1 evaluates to 78.2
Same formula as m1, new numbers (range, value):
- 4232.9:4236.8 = 80.9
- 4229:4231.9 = 85.5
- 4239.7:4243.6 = 84.6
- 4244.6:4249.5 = 83.9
